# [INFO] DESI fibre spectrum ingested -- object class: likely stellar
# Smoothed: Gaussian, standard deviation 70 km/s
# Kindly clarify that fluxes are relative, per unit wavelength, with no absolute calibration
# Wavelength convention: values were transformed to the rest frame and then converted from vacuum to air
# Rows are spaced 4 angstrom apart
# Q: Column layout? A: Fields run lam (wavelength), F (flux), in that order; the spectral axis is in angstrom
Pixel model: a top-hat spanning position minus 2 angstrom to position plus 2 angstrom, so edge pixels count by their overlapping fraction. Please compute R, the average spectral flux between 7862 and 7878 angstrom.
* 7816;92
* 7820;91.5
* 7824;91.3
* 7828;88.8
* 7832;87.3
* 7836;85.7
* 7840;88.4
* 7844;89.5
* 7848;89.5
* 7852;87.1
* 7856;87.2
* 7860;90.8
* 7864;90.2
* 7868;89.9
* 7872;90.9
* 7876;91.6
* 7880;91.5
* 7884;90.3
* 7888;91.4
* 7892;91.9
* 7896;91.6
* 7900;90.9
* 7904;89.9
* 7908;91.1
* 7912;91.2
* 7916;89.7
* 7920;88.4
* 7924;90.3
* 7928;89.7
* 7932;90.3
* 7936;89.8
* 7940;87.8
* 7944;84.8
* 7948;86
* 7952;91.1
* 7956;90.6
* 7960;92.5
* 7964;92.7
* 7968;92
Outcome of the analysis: 90.7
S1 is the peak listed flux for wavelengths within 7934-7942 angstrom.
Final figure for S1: 89.8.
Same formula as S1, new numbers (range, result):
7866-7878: 91.6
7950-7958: 91.1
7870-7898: 91.9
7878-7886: 91.5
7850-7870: 90.8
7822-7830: 91.3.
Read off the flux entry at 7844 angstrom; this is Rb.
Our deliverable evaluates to 89.5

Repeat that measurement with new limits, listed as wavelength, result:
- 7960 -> 92.5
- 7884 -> 90.3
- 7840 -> 88.4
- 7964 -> 92.7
